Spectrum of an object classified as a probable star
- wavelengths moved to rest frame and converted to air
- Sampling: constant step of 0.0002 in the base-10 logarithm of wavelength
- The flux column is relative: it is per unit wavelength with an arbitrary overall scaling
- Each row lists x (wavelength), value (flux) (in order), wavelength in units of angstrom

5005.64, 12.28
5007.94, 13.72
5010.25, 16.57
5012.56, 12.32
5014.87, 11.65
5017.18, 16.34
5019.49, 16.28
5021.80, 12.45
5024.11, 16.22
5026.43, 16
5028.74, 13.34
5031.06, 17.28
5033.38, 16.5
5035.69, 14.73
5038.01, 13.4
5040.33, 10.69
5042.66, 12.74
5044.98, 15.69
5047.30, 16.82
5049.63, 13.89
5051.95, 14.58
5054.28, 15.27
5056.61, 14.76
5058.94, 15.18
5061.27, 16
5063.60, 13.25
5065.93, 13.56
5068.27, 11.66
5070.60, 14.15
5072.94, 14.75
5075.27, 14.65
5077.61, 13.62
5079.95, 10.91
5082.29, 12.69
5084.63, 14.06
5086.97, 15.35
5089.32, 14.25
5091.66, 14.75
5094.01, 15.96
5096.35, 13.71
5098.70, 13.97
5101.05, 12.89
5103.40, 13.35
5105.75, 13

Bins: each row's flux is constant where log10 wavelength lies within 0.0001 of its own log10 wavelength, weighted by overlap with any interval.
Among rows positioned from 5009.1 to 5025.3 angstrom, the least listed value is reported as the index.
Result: 11.65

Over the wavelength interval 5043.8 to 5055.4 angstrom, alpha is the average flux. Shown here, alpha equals 15.3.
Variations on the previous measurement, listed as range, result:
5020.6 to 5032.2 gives 15.1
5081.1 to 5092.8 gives 14.2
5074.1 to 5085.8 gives 13.2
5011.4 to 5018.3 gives 13.4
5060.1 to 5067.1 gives 14.3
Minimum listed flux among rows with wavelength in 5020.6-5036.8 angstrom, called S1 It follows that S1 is 12.45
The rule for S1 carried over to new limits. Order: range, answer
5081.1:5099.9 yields 12.69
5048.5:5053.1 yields 13.89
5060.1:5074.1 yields 11.66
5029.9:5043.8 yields 10.69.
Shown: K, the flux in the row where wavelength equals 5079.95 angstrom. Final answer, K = 10.91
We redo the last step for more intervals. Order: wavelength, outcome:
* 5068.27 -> 11.66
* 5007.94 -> 13.72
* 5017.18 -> 16.34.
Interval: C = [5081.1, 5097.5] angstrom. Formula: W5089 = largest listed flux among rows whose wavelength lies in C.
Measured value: 15.96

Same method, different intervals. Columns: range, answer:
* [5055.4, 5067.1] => 16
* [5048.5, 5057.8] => 15.27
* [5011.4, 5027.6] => 16.34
